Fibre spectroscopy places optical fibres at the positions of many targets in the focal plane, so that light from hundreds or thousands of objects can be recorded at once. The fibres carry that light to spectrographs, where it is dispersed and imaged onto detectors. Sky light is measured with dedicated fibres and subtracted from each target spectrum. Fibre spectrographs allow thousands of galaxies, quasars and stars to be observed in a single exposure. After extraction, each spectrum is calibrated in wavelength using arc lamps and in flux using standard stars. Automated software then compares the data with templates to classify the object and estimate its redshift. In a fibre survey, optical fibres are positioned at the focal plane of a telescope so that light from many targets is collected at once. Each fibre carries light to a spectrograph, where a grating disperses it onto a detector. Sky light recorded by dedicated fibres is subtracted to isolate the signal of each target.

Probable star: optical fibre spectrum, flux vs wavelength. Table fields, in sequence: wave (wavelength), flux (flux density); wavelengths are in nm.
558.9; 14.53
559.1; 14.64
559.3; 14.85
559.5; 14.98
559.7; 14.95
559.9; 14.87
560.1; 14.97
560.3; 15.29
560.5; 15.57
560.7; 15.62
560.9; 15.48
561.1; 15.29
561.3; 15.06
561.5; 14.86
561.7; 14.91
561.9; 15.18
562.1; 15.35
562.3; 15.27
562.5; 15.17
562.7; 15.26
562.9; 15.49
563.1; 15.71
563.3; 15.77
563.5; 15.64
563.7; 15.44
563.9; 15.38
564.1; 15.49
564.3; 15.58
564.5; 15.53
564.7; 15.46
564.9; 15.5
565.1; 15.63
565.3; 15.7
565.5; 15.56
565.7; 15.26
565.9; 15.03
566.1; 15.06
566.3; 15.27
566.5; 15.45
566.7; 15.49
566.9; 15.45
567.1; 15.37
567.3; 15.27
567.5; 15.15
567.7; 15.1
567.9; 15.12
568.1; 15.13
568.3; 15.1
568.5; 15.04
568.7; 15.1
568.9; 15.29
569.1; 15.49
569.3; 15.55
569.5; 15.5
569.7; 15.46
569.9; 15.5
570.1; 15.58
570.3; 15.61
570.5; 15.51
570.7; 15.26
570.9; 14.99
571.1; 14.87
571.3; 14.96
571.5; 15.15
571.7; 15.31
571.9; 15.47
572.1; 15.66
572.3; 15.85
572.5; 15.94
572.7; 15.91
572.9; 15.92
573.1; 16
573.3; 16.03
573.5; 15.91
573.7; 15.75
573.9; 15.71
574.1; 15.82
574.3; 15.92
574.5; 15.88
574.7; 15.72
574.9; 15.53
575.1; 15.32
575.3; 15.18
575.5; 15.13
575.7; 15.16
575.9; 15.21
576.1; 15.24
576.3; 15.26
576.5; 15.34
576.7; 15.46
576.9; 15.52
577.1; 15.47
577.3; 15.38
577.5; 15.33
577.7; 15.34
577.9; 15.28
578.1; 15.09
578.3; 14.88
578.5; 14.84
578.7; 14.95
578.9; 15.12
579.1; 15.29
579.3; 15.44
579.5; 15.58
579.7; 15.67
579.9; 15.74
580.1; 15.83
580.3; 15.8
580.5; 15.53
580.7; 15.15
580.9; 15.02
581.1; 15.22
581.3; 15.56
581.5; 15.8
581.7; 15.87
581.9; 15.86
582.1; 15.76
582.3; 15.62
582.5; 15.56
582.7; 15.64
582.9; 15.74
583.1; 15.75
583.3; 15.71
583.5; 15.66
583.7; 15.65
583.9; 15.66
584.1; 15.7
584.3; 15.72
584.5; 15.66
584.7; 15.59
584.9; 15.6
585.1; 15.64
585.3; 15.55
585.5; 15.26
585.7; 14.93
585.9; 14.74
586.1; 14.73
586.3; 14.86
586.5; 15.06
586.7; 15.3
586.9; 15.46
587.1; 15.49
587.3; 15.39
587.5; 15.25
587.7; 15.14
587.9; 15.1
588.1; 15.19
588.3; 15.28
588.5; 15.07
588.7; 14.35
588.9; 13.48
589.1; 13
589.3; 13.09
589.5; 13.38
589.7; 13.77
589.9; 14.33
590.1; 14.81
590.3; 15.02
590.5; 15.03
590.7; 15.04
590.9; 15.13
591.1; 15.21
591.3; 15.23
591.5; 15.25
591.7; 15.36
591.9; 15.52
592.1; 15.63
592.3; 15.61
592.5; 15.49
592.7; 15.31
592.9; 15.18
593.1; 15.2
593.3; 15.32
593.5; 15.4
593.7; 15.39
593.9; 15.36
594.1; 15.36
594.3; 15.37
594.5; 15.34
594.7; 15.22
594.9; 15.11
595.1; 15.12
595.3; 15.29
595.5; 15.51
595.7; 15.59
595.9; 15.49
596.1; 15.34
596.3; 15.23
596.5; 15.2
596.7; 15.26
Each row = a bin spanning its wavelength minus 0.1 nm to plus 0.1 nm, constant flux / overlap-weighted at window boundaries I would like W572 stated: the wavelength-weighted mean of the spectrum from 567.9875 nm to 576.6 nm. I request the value 15.5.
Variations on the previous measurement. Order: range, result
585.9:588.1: 15.2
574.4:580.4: 15.4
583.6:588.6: 15.3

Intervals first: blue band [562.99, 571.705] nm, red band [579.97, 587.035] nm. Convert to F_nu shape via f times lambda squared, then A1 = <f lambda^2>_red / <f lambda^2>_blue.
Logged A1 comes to 1.07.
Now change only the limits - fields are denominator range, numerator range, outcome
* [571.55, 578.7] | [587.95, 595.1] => 1.02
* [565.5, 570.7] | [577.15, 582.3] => 1.05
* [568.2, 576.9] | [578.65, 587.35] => 1.04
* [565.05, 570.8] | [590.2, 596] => 1.09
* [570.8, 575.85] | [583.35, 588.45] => 1.03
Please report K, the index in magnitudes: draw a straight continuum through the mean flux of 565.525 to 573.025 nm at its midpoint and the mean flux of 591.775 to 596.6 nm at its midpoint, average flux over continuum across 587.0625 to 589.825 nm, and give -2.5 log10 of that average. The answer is 0.064 mag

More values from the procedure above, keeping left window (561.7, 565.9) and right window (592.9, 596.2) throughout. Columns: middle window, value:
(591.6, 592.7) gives -0.01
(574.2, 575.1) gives -0.02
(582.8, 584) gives -0.02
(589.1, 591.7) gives 0.06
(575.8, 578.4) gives 0.01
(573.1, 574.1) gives -0.03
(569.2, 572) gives 0.01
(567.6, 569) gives 0.02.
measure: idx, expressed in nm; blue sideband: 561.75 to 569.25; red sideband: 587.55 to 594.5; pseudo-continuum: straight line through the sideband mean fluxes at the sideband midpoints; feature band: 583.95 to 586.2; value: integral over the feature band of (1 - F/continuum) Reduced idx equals -0.052 nm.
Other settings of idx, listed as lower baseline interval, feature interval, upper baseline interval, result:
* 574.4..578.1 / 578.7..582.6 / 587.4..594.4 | -0.08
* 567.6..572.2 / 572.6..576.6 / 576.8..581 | -0.07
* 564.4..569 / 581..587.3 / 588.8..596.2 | -0.16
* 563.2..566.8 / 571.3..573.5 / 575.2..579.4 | -0.05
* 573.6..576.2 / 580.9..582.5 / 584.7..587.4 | -0.03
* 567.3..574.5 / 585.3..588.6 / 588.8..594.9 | -0.02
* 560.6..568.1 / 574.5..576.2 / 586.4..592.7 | -0.02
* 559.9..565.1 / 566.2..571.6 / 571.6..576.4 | 0.08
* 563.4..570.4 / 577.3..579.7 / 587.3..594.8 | -0.01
